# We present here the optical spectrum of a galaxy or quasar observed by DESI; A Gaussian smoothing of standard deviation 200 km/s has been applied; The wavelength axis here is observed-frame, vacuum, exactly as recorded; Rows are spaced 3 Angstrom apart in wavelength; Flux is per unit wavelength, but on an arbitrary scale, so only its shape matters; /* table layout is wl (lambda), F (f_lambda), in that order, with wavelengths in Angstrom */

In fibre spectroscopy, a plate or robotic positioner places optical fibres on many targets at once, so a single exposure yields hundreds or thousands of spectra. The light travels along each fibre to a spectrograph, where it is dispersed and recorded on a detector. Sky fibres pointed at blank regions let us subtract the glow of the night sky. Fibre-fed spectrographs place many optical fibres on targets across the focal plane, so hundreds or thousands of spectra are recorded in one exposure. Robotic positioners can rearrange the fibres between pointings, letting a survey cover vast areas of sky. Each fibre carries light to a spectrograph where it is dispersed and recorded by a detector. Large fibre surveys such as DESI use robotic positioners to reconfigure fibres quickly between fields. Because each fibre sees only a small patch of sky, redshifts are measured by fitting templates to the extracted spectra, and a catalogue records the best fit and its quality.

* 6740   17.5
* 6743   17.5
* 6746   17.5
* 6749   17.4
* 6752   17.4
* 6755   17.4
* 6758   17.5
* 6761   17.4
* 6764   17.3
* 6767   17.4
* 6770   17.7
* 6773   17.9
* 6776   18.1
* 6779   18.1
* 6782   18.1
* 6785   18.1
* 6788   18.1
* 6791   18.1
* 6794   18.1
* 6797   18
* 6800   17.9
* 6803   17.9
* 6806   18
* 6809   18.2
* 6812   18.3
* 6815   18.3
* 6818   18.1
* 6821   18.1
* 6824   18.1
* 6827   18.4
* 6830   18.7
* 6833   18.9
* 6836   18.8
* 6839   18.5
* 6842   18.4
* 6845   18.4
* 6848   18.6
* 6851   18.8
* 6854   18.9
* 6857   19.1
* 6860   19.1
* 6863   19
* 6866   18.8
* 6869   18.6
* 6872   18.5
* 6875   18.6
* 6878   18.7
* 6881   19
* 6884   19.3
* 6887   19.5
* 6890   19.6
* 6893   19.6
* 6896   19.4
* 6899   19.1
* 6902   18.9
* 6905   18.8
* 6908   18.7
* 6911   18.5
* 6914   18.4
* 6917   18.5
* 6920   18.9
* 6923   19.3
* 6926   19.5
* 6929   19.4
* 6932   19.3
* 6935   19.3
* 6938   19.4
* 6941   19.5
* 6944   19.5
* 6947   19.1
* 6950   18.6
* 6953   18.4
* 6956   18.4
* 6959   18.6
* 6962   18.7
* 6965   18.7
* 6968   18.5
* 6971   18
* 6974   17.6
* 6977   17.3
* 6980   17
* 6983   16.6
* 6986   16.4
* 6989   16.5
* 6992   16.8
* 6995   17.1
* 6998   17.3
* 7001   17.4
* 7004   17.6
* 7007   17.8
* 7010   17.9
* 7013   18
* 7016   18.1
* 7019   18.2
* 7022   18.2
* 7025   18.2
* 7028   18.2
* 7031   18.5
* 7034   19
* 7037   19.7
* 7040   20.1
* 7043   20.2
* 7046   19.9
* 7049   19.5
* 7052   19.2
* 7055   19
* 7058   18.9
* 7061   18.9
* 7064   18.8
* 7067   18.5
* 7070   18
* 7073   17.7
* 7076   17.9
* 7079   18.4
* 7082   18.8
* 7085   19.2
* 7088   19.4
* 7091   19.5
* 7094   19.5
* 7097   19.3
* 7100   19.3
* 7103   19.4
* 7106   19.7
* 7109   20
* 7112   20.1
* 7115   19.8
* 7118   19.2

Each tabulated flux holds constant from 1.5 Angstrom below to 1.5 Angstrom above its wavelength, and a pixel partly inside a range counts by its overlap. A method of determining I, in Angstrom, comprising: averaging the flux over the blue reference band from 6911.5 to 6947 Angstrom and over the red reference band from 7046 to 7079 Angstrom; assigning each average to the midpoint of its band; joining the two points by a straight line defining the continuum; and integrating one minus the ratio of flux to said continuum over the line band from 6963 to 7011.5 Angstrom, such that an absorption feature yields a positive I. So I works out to 3.9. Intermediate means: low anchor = 19.2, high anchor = 18.7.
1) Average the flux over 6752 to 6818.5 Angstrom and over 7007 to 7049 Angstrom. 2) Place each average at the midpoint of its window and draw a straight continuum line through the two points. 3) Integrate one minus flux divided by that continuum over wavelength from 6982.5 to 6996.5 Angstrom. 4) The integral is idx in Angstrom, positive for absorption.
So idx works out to 1.5 Angstrom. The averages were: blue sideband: 17.9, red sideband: 18.8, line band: 16.7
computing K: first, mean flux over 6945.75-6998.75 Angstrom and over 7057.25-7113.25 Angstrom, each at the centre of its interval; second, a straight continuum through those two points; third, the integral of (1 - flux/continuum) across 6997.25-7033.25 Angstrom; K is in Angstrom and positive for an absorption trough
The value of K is 0.5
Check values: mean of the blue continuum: 17.8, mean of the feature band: 18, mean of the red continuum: 19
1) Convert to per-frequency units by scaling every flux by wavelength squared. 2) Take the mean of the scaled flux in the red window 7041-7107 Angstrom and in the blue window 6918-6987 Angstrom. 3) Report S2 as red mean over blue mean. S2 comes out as 1.1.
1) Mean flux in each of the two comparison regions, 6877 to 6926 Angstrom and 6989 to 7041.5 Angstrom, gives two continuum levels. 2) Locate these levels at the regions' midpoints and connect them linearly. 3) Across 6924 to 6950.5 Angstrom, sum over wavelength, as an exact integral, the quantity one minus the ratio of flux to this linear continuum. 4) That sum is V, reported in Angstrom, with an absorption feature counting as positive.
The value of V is -0.8 Angstrom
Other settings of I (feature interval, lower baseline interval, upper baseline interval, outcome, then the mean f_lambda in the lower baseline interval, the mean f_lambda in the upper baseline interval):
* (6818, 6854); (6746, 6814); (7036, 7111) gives -0.9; 17.8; 19.2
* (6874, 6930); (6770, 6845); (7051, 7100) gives -1.9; 18.2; 18.8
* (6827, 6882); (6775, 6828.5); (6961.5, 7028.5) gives -2.3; 18.1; 17.6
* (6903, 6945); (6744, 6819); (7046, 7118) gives -1.4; 17.8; 19.1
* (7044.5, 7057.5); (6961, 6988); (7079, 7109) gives -0.5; 17.6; 19.3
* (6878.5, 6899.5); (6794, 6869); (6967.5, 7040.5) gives -1.3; 18.5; 17.8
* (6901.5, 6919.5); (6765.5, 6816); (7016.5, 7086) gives -0.2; 18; 18.8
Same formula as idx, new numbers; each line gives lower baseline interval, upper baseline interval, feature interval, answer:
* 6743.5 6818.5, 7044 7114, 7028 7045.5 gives -0.5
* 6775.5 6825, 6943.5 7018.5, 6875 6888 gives -0.8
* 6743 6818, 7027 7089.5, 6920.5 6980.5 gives -0.7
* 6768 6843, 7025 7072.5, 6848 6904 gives -1.8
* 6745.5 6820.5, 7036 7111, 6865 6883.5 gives -0.5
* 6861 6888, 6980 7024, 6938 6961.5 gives -1.1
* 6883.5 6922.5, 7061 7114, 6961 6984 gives 1.5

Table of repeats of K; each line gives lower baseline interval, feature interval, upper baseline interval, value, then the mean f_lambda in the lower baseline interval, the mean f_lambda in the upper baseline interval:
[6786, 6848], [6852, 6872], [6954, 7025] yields -0.8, 18.3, 17.7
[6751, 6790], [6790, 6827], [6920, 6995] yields -0.5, 17.7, 18.3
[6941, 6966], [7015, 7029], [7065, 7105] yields 0.5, 18.8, 18.8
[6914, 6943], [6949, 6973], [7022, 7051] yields 0.9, 19.2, 19.2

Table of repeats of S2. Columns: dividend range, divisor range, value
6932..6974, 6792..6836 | 1.07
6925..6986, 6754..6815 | 1.09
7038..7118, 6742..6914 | 1.12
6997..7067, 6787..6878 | 1.07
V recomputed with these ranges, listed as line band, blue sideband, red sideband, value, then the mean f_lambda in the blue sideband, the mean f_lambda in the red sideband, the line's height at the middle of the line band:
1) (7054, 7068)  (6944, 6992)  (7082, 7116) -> 0.2 Angstrom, 17.9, 19.5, 19.1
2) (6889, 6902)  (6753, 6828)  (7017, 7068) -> -0.7 Angstrom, 17.9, 19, 18.4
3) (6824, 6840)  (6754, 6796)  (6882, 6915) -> -0.2 Angstrom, 17.8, 19.1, 18.4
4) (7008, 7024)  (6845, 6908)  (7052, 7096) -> 0.6 Angstrom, 19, 18.8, 18.8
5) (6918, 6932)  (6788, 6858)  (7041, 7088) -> -0.5 Angstrom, 18.4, 18.9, 18.6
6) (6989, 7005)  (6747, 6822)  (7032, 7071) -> 1.5 Angstrom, 17.9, 19.2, 18.9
